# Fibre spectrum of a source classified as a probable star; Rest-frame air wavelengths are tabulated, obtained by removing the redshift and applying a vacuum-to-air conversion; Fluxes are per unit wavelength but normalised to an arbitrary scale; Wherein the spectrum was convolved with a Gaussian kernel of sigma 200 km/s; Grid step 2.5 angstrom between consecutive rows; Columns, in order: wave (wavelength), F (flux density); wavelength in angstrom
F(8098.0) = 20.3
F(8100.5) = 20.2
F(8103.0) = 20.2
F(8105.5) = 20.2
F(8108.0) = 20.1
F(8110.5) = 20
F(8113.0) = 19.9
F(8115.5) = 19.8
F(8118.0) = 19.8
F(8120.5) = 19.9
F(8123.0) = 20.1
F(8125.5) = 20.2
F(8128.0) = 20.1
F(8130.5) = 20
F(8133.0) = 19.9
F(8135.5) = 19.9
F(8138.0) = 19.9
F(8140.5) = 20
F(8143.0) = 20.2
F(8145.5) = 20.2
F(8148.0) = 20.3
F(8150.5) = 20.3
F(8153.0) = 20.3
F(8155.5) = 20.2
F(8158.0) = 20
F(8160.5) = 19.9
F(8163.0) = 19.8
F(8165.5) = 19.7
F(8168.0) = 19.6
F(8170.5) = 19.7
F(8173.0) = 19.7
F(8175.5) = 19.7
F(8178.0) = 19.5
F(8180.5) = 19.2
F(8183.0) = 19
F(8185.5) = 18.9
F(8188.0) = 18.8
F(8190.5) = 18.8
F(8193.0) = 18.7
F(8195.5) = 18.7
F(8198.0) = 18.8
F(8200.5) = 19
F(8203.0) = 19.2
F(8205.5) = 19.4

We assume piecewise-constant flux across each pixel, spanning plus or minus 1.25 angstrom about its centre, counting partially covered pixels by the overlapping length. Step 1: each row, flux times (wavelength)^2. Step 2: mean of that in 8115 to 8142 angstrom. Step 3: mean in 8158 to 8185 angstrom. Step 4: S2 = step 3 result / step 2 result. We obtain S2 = 0.99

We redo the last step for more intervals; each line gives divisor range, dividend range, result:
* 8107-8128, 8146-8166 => 1.01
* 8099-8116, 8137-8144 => 1.01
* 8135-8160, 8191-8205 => 0.95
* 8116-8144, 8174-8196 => 0.97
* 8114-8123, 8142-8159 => 1.03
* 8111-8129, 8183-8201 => 0.96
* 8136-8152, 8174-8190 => 0.96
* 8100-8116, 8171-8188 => 0.98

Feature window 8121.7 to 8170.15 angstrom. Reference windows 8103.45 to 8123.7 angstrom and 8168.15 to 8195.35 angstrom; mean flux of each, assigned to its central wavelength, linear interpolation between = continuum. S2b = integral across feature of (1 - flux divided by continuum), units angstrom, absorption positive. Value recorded -1.0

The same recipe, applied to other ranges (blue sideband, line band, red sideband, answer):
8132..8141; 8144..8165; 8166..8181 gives -0.4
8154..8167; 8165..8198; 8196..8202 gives 0.3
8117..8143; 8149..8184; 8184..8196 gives -0.9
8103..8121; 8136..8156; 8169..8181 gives -0.4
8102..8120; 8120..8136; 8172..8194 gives -0.2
